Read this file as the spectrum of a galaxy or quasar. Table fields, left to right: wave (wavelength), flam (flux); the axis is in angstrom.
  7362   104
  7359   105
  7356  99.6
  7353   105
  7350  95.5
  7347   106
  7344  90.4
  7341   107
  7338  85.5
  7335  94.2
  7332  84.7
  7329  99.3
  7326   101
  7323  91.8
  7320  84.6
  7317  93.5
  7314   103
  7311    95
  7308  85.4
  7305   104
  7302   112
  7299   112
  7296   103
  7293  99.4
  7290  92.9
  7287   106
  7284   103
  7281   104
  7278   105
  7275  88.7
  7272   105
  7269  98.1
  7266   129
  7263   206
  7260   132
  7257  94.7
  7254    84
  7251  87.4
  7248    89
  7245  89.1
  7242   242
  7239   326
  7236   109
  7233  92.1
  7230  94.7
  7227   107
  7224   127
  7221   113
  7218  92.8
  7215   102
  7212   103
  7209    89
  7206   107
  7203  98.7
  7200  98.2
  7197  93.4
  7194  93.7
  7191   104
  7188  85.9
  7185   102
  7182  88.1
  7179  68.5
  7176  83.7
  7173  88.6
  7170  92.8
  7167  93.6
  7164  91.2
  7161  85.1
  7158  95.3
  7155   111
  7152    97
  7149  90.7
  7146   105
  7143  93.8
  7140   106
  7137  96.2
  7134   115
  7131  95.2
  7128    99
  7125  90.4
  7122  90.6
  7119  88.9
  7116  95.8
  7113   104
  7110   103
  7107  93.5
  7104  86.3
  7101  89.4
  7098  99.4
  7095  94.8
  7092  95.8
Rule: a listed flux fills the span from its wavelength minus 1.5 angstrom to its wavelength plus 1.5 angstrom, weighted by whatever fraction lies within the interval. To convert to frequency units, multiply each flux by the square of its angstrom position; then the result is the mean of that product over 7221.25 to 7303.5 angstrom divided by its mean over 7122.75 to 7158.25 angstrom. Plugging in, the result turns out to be 1.2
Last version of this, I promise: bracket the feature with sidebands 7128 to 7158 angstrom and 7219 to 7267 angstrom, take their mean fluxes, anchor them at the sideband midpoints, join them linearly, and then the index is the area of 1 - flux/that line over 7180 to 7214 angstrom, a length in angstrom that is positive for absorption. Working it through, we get 6.19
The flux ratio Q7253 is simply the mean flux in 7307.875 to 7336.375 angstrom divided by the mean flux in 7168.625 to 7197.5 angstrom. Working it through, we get 1.0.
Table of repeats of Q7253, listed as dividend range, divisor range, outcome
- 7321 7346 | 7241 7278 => 0.80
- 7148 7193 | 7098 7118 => 0.96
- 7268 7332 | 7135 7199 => 1.06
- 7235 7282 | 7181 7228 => 1.31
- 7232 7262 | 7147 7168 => 1.43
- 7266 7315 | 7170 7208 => 1.10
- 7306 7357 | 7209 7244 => 0.71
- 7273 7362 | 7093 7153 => 1.02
